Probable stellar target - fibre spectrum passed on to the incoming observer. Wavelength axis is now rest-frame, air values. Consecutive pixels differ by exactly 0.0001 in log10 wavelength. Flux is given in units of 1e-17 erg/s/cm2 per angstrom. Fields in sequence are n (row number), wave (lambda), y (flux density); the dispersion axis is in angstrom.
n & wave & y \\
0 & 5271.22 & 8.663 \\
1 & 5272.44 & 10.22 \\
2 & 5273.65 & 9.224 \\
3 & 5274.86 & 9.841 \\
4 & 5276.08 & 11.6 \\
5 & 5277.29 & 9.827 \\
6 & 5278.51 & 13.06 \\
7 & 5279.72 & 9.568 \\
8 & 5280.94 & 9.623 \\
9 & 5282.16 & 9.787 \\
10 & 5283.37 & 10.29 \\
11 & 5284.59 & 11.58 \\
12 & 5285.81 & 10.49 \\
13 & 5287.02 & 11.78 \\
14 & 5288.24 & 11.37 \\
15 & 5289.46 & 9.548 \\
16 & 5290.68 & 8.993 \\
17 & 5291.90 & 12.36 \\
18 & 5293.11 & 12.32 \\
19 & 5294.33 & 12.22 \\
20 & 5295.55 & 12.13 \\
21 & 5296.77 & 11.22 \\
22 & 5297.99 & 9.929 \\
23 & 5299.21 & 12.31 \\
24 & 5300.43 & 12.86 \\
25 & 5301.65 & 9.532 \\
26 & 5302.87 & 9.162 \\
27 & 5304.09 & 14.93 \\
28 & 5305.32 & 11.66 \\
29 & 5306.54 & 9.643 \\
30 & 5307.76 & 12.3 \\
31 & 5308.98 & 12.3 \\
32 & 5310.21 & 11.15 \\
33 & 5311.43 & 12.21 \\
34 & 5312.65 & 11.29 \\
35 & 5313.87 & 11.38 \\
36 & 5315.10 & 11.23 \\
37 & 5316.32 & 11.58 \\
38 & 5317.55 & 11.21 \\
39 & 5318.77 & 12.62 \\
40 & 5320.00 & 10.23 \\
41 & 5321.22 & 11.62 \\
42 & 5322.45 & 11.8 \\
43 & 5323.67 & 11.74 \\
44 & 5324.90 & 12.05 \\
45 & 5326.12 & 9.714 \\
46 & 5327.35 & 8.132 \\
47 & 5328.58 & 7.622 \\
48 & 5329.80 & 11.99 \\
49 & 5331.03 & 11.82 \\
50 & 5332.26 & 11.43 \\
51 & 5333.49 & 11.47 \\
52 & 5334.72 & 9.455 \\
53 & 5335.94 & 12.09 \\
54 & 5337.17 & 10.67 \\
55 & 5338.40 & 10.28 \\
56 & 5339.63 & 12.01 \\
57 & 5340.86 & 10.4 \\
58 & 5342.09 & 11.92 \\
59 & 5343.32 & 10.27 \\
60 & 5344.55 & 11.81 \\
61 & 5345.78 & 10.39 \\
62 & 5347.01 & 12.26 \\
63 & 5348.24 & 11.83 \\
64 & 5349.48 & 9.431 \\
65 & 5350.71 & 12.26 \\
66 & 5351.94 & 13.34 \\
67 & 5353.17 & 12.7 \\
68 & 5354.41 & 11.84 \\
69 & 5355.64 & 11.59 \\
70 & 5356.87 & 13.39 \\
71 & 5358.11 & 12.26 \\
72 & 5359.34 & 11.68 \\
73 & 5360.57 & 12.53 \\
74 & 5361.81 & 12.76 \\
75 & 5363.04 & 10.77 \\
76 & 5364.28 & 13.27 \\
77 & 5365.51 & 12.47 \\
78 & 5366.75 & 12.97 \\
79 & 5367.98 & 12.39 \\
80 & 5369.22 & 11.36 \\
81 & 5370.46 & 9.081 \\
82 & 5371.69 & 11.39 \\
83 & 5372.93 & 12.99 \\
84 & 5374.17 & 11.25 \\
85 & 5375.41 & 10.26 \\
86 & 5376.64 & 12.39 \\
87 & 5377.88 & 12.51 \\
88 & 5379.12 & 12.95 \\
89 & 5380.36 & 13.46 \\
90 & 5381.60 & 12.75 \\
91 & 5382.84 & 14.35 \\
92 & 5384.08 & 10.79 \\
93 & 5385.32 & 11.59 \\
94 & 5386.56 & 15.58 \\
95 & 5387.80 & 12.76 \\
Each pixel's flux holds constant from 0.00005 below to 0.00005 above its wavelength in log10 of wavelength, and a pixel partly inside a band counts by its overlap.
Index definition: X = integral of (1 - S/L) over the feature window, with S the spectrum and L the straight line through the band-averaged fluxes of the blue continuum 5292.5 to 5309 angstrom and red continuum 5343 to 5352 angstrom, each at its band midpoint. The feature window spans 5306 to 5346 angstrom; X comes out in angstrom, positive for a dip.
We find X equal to 1.3 angstrom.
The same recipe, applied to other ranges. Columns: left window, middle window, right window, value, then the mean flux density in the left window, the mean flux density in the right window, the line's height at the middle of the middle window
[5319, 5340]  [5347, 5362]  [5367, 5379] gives -1.1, 10.8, 11.6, 11.3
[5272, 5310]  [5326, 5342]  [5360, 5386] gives 1.4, 11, 12.1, 11.6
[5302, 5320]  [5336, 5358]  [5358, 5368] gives 1.0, 11.5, 12.4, 12.1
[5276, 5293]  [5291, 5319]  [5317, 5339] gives -2.0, 10.7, 10.9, 10.8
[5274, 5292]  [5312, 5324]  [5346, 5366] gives -0.2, 10.6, 12.1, 11.3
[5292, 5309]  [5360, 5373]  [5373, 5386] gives 0.2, 11.6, 12.3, 12.2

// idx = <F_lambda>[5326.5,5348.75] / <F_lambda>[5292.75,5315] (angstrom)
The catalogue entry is 0.9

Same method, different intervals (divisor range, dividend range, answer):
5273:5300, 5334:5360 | 1.06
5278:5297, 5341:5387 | 1.09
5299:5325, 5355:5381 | 1.05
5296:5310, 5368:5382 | 1.04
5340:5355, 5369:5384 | 1.04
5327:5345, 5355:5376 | 1.10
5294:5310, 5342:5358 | 1.02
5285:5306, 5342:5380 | 1.05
